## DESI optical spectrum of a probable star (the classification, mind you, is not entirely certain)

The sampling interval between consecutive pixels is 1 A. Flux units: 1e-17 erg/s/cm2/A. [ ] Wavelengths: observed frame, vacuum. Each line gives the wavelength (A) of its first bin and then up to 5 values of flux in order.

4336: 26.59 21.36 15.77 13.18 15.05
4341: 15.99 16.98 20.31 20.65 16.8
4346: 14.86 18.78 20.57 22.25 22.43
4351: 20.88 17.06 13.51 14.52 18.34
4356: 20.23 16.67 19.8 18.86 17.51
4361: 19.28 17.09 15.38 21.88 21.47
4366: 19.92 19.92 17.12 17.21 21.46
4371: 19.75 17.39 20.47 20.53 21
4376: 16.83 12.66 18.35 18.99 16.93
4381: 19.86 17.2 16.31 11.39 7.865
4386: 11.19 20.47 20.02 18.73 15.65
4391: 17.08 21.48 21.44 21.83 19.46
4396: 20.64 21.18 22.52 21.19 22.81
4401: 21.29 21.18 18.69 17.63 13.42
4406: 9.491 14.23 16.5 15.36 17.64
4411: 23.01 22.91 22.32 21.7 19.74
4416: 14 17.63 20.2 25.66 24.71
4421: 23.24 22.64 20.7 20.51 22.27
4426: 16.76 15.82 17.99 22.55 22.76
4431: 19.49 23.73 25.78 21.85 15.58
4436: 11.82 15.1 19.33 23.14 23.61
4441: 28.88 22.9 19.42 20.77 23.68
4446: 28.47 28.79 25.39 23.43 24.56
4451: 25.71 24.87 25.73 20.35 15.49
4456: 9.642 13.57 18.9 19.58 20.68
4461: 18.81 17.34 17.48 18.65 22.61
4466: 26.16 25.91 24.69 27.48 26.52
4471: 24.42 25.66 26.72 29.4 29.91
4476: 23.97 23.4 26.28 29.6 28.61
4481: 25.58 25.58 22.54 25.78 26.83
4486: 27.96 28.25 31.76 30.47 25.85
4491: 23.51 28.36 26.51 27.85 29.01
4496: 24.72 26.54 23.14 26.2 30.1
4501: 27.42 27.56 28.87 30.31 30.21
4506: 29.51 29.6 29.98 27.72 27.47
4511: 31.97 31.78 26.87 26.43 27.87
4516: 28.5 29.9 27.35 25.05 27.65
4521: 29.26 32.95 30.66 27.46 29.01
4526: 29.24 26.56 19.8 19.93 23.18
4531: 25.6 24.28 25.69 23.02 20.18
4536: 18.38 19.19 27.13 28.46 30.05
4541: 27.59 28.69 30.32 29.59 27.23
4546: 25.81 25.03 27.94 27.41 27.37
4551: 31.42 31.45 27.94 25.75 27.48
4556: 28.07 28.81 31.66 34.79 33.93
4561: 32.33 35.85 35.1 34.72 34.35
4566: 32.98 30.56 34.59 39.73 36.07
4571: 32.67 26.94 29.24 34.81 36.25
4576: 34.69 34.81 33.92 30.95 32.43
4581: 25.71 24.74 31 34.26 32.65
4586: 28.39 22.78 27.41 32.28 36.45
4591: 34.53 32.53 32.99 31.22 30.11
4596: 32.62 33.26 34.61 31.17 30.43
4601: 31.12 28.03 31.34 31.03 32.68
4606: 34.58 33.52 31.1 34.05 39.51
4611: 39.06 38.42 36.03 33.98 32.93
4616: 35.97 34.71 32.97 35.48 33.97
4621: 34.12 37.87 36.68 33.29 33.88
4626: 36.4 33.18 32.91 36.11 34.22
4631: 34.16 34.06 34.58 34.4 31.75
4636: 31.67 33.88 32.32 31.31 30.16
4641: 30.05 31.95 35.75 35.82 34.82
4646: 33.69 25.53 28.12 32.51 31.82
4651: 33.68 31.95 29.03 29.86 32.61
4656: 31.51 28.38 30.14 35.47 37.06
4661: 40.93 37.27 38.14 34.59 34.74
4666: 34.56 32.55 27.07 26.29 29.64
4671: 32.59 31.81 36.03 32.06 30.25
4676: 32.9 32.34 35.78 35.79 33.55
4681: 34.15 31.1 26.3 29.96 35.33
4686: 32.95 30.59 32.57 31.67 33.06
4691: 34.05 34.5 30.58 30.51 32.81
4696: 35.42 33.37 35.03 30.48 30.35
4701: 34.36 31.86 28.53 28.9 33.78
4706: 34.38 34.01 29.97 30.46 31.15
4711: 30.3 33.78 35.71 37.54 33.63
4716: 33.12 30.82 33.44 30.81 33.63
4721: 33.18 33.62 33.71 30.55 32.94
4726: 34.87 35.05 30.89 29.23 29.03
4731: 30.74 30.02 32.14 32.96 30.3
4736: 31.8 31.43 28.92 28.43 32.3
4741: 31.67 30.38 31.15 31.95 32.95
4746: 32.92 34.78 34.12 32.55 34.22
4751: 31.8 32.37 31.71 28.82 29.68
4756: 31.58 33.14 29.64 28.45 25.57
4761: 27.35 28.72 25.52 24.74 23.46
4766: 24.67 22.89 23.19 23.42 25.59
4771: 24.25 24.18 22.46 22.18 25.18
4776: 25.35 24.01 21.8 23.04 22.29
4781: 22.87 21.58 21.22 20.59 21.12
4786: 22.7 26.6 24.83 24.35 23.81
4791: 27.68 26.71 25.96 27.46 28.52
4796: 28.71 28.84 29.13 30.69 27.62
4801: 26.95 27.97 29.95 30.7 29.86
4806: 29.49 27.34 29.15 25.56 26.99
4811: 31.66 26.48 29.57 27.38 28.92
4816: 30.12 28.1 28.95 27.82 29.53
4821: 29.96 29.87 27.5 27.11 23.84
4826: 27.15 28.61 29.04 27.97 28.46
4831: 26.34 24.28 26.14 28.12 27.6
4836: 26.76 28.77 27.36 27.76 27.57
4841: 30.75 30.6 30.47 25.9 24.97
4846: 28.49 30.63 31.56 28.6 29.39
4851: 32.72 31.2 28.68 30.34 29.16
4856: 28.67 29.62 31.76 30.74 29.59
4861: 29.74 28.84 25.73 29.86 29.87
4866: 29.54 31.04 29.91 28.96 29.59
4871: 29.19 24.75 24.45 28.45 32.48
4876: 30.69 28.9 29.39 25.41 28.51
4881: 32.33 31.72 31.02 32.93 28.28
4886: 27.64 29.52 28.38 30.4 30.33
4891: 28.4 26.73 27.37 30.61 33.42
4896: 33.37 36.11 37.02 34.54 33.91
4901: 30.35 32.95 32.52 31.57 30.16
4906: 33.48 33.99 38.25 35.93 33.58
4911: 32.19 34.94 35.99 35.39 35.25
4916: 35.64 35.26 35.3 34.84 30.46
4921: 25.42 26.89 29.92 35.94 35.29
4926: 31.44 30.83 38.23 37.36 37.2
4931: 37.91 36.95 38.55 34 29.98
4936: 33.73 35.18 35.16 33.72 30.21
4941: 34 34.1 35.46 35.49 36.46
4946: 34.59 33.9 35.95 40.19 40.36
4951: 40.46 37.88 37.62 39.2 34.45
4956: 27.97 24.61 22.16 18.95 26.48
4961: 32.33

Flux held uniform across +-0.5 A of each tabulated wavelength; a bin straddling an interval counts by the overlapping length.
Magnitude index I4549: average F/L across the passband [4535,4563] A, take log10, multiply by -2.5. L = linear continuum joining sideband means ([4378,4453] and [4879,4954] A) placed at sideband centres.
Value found -0.201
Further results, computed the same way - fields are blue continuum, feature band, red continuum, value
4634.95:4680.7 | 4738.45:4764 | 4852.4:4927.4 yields 0.04 mag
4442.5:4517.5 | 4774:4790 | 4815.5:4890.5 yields 0.22 mag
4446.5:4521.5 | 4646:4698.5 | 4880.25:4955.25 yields -0.12 mag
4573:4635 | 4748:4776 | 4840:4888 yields 0.13 mag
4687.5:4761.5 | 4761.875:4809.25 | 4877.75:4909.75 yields 0.24 mag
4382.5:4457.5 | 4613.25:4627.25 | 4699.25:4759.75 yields -0.25 mag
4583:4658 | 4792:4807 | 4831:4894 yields 0.05 mag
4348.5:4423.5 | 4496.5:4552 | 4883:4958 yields -0.21 mag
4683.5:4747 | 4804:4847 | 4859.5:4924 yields 0.12 mag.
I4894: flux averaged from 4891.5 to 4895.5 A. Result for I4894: 29.5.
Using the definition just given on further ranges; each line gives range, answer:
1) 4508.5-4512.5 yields 29.7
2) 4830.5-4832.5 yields 25.3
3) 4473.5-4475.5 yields 29.7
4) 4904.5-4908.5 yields 34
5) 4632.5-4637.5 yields 33.3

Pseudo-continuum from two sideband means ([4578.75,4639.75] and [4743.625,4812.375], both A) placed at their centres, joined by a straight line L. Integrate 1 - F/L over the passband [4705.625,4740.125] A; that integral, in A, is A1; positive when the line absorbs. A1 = -3.7 A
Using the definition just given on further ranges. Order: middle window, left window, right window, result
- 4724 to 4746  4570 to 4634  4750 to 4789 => -3.5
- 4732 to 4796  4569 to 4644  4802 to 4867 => 5.5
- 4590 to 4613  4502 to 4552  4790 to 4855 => -4.7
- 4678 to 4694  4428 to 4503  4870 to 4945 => -2.4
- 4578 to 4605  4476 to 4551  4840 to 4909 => -3.2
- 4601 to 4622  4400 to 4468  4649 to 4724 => -3.7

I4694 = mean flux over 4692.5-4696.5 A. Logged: 32.3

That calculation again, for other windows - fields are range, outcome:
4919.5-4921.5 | 27.9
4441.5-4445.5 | 21.7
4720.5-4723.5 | 33.5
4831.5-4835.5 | 26.5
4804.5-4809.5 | 28.3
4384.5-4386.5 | 9.53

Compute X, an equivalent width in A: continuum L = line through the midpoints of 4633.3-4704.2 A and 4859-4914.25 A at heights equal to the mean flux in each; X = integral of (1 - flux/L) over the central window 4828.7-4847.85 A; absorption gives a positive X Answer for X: 2.0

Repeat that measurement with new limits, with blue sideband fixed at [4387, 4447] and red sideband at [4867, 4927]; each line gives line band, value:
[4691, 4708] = -3.5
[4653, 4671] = -4.8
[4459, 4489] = -4.9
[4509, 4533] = -4.9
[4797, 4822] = 0.6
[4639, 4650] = -2.7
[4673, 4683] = -2.5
